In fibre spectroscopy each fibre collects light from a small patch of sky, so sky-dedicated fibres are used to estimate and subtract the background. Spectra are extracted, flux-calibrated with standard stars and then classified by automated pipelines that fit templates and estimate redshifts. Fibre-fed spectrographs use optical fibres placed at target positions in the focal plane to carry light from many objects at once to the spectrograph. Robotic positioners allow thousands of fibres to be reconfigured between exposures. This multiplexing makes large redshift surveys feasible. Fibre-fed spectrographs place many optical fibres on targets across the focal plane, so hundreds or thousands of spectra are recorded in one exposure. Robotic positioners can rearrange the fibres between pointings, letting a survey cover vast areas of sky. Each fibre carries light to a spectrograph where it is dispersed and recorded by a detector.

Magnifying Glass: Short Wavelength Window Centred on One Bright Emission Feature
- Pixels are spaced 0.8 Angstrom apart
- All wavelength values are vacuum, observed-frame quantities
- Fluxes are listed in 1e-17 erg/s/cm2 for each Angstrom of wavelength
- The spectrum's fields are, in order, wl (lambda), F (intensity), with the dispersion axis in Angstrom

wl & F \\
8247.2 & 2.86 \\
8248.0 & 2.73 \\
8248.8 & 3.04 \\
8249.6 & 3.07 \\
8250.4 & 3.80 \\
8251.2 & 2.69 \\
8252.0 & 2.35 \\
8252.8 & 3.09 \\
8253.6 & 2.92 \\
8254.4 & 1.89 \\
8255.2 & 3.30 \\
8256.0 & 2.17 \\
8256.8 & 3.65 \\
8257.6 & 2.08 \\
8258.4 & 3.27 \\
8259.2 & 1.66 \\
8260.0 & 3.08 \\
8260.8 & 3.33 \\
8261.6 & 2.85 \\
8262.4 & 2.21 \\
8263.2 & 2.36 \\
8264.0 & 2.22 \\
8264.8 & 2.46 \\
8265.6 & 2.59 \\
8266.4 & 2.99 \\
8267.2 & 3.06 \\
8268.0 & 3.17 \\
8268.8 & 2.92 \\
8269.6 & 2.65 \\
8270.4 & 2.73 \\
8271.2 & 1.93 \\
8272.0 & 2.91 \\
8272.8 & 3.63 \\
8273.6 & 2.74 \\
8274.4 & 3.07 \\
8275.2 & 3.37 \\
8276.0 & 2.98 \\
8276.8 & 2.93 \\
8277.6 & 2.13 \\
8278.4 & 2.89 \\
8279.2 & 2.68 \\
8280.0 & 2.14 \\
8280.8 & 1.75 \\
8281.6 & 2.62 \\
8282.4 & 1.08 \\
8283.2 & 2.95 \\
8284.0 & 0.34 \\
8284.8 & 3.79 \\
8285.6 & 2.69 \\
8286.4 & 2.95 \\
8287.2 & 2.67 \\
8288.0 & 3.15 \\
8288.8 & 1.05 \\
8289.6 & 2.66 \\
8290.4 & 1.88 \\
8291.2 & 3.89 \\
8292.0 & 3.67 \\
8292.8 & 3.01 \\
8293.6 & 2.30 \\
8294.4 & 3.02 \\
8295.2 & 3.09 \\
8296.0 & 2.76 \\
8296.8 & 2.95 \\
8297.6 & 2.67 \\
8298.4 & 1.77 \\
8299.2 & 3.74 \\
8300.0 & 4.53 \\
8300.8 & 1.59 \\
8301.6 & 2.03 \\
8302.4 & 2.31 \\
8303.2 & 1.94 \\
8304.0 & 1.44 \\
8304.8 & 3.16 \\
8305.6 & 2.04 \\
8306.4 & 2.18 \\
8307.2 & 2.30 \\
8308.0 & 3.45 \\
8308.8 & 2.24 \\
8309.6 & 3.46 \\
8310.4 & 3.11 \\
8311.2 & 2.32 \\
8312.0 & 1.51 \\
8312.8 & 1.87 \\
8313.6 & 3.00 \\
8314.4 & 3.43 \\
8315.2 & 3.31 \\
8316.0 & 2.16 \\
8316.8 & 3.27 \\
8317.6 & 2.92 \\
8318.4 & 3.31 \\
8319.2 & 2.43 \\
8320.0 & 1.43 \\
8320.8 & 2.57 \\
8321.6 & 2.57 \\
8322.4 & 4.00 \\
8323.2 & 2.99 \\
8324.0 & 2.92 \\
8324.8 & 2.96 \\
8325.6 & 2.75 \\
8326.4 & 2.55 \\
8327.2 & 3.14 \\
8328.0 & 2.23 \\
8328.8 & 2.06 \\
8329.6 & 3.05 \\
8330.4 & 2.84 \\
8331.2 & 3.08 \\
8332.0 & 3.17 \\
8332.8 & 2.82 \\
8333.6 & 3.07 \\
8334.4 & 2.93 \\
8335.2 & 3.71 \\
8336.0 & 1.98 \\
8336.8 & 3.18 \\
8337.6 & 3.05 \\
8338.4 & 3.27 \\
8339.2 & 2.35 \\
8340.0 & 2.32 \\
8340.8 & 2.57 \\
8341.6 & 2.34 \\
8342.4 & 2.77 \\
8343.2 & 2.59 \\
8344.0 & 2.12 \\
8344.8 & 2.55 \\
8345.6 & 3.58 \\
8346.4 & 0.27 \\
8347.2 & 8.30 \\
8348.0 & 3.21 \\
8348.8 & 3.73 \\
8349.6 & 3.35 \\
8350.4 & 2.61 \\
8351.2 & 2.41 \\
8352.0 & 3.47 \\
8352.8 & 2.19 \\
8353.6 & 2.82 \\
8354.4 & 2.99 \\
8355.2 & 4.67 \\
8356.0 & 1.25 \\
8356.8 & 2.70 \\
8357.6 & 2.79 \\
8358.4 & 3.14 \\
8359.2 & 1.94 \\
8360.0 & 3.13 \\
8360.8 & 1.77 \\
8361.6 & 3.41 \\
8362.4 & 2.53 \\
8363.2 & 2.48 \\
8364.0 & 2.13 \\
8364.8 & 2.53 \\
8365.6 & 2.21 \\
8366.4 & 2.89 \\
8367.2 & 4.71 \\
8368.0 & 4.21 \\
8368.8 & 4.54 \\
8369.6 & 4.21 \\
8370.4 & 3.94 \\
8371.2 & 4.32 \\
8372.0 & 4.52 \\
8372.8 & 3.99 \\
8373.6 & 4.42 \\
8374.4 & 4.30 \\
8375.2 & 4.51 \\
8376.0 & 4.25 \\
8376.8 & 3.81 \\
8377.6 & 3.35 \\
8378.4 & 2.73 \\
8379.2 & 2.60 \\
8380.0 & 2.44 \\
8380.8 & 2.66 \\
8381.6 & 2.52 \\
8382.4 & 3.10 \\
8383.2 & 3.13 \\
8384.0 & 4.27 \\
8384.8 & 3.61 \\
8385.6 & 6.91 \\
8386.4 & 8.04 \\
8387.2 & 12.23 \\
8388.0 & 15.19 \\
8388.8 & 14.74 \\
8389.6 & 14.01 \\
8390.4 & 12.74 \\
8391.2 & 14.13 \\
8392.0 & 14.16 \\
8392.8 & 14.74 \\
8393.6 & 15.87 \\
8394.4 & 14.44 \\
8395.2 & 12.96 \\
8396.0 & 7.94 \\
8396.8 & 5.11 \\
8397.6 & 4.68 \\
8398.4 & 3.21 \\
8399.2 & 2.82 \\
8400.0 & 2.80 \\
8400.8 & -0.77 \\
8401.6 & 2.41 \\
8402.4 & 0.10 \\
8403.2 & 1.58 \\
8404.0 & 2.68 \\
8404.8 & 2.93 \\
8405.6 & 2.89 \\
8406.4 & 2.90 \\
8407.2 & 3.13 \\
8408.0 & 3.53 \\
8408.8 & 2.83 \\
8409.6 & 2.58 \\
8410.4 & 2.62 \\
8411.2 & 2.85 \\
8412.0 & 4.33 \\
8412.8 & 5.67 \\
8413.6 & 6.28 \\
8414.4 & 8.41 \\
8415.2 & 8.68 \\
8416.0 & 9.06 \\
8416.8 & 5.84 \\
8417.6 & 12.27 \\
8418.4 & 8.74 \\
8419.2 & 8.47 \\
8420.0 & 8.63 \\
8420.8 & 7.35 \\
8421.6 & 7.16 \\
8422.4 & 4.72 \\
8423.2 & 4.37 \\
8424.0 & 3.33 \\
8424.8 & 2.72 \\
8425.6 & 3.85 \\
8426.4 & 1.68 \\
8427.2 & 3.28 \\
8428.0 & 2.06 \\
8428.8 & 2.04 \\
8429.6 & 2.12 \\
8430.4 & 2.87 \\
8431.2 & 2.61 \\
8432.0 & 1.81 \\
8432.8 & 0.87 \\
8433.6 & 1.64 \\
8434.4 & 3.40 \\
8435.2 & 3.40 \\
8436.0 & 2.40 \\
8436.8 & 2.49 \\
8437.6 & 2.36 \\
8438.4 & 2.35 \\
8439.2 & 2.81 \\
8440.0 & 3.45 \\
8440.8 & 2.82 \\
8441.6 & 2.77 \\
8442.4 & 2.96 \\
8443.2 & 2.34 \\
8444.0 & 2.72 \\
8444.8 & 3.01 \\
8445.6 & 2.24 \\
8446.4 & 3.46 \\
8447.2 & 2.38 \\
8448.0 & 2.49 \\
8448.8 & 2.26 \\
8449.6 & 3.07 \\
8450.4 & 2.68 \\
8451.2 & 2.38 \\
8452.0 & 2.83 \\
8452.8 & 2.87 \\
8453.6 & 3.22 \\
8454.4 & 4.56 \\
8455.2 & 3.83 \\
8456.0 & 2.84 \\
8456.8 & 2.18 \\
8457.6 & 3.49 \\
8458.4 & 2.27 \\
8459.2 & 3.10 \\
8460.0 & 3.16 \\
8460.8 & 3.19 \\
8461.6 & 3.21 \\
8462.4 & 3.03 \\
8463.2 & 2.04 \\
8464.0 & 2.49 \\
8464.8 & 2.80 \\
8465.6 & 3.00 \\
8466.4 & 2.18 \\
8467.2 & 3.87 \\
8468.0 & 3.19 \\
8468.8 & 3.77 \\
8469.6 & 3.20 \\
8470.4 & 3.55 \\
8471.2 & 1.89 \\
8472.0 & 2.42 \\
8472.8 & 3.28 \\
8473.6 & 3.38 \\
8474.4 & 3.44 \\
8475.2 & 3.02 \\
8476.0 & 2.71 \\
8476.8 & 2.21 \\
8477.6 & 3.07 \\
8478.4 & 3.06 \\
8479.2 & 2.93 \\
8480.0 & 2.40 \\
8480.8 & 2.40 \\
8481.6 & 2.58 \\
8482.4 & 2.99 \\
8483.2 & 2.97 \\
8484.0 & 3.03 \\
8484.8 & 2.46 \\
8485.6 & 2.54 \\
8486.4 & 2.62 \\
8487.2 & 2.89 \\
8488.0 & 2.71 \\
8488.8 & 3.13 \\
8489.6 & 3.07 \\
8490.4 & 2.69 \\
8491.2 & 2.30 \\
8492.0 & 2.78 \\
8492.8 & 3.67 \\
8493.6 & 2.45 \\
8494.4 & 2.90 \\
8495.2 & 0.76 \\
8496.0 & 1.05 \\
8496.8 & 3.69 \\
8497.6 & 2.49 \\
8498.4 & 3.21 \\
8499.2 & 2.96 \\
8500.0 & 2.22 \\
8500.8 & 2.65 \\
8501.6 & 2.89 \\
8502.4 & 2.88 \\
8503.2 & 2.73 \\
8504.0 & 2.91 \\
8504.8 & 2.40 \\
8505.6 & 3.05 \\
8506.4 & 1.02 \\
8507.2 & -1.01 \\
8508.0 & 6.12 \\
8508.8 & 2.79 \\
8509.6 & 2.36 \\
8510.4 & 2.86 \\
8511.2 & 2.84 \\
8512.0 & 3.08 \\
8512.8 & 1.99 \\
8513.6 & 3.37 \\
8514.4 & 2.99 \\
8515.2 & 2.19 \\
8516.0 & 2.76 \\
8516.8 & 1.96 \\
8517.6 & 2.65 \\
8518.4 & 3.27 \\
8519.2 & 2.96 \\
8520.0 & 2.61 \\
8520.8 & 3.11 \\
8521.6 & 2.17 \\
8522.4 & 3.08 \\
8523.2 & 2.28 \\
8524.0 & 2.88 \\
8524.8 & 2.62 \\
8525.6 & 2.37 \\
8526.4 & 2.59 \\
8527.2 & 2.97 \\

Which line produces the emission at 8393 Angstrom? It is H-alpha 6563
